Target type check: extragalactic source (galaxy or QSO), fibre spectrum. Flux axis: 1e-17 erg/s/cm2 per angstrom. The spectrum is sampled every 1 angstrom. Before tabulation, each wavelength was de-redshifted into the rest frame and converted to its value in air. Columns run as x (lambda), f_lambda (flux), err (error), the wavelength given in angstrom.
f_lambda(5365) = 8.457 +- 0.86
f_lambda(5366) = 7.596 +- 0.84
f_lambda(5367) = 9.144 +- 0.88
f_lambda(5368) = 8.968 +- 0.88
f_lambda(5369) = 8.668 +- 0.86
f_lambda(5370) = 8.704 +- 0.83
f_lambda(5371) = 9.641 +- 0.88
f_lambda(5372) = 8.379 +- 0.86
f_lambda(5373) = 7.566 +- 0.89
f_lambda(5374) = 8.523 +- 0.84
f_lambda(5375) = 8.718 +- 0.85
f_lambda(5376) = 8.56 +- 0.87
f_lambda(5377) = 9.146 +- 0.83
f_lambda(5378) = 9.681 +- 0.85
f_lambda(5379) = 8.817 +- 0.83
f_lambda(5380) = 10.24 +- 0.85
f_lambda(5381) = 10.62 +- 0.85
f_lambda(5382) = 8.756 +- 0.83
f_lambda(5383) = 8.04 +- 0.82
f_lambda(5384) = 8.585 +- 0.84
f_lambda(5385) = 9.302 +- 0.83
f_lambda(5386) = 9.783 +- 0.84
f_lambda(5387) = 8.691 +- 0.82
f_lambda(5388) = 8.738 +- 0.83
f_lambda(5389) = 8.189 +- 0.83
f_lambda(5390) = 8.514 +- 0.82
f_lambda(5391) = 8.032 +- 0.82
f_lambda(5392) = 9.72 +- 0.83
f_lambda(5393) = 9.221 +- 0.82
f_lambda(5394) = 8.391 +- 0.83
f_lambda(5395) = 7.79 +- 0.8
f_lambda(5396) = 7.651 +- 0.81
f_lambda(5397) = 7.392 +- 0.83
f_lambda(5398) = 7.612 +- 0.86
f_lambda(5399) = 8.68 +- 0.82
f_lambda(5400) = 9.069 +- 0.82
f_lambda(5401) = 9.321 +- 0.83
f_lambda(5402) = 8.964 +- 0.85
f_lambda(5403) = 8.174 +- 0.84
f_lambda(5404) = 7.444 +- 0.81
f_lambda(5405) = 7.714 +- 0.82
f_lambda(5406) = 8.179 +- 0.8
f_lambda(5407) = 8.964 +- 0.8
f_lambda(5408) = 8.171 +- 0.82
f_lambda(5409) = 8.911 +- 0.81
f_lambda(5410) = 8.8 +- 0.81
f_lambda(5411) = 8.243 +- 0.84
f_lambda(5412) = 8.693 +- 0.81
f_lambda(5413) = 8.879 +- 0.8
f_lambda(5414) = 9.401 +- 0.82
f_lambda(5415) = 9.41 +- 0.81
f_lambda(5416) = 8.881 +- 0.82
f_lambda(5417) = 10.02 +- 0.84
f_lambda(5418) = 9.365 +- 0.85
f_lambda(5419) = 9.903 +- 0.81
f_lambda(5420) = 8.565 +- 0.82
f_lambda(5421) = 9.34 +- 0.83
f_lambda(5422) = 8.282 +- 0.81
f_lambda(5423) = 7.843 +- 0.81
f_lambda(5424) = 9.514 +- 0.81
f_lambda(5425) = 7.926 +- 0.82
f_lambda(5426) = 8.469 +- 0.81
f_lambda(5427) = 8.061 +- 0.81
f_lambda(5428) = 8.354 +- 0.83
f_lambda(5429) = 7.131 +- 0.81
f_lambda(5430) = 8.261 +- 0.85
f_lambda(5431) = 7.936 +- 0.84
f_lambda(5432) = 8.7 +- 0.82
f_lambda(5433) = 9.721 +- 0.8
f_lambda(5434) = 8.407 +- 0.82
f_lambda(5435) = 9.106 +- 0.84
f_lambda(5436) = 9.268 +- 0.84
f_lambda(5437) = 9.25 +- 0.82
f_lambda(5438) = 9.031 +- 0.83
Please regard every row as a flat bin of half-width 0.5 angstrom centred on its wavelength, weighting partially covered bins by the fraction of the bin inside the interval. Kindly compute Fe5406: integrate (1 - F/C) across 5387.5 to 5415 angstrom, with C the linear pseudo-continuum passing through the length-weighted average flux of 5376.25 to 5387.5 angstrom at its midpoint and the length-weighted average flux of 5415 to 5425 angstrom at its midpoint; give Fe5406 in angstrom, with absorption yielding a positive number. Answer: 1.9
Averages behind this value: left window 9.23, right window 9.04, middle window 8.49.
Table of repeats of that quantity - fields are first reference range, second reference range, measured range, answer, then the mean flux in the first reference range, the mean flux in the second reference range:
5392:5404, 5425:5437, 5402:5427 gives -0.7 angstrom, 8.4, 8.5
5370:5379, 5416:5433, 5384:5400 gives 0.4 angstrom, 8.77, 8.65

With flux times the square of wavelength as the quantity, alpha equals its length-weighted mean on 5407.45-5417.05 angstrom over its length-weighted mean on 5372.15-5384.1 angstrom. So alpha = 1.0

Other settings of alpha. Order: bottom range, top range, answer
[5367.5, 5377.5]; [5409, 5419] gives 1.06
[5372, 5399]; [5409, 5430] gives 1.02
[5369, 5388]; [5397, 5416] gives 0.96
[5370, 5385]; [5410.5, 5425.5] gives 1.01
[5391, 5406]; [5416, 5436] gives 1.05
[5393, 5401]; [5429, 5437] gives 1.07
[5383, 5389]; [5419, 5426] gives 0.99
